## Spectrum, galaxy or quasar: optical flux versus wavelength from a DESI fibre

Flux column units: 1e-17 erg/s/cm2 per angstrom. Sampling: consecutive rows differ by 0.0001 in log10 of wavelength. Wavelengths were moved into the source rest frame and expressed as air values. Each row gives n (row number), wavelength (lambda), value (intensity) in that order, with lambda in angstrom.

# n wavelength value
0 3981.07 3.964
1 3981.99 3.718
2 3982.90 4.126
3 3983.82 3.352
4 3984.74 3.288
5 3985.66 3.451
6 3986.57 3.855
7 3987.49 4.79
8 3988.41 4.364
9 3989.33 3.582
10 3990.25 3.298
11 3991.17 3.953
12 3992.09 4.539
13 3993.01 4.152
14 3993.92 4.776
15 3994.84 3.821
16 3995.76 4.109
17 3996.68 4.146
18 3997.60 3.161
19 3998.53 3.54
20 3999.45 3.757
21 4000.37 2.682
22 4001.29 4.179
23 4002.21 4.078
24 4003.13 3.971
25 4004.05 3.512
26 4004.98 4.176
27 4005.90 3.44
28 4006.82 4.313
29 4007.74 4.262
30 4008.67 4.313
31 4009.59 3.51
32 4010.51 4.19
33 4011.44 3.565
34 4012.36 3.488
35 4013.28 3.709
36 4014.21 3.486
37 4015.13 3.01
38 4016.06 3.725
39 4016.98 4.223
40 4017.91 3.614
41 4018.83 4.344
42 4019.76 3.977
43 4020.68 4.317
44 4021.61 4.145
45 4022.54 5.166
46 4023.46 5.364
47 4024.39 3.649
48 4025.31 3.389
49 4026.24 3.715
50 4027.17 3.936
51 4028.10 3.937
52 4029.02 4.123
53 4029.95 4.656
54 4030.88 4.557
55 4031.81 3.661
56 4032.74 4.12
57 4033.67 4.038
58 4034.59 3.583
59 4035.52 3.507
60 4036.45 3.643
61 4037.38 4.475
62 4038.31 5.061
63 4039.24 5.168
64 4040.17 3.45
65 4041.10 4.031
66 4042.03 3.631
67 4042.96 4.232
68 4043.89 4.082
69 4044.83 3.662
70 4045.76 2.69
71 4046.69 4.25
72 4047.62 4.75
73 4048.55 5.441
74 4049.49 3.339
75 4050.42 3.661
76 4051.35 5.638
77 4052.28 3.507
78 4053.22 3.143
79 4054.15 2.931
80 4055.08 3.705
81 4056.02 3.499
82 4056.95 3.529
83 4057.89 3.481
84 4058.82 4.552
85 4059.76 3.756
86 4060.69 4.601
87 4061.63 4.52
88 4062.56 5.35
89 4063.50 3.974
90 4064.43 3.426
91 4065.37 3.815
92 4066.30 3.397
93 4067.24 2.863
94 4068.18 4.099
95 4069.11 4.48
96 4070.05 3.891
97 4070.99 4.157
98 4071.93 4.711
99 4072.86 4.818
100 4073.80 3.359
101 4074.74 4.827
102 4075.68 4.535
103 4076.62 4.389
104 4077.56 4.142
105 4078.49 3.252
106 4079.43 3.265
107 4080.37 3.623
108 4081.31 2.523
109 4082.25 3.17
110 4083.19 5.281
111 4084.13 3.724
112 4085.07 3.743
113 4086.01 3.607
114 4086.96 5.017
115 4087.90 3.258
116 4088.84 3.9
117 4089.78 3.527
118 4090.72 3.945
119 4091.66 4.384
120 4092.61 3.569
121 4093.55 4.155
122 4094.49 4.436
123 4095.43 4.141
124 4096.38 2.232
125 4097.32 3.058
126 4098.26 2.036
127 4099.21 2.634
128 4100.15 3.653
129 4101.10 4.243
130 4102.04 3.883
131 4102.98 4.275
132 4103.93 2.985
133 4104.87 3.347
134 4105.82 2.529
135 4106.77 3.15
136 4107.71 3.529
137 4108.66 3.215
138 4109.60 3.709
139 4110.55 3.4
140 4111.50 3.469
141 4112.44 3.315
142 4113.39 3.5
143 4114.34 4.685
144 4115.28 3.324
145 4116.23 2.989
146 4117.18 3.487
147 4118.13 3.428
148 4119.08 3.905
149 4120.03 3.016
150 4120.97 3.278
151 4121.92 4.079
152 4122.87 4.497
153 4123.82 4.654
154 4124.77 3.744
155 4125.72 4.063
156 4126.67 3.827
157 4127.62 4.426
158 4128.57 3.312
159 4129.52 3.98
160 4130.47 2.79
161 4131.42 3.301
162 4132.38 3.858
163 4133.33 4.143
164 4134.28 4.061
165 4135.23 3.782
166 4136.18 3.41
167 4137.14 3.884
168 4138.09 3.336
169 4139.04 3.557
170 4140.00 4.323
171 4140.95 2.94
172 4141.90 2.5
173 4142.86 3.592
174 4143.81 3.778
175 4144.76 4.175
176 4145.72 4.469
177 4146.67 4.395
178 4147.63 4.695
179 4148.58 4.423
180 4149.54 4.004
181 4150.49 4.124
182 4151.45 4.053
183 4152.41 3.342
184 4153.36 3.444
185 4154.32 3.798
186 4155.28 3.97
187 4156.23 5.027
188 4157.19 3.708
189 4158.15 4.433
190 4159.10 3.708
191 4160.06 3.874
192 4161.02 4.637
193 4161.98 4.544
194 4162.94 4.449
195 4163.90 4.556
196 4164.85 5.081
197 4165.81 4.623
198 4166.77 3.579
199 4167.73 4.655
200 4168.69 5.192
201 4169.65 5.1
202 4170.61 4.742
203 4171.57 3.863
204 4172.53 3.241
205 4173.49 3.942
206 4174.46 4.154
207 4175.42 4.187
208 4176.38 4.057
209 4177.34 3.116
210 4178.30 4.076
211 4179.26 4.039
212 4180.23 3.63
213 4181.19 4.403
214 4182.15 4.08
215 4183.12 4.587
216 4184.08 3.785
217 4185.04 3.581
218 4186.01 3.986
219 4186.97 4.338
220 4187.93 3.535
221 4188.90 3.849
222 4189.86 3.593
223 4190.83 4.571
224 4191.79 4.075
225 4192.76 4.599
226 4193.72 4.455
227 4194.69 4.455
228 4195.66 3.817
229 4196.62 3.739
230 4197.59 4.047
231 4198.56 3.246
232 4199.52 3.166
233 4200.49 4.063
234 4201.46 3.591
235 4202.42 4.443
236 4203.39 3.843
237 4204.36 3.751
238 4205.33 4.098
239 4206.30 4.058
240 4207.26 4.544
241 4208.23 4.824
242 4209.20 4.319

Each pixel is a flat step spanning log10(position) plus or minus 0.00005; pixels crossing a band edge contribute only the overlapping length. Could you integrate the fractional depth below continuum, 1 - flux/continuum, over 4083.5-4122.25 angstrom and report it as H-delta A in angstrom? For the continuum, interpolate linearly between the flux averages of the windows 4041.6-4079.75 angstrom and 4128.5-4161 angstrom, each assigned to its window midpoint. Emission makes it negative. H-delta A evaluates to 3.5 angstrom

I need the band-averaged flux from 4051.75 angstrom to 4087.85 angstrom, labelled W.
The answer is 3.91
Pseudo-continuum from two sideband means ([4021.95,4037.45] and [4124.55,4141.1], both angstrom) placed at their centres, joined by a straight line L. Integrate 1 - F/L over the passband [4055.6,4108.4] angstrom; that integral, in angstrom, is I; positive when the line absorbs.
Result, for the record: 1.5 angstrom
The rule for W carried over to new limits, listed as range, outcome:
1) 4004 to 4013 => 3.89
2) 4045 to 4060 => 3.86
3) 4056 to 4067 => 3.99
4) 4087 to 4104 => 3.62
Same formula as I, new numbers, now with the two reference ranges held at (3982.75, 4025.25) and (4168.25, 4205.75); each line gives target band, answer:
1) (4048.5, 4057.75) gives 0.4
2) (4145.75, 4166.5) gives -1.2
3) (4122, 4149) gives 0.9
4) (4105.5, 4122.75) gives 2.2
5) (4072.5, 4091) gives 0.3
